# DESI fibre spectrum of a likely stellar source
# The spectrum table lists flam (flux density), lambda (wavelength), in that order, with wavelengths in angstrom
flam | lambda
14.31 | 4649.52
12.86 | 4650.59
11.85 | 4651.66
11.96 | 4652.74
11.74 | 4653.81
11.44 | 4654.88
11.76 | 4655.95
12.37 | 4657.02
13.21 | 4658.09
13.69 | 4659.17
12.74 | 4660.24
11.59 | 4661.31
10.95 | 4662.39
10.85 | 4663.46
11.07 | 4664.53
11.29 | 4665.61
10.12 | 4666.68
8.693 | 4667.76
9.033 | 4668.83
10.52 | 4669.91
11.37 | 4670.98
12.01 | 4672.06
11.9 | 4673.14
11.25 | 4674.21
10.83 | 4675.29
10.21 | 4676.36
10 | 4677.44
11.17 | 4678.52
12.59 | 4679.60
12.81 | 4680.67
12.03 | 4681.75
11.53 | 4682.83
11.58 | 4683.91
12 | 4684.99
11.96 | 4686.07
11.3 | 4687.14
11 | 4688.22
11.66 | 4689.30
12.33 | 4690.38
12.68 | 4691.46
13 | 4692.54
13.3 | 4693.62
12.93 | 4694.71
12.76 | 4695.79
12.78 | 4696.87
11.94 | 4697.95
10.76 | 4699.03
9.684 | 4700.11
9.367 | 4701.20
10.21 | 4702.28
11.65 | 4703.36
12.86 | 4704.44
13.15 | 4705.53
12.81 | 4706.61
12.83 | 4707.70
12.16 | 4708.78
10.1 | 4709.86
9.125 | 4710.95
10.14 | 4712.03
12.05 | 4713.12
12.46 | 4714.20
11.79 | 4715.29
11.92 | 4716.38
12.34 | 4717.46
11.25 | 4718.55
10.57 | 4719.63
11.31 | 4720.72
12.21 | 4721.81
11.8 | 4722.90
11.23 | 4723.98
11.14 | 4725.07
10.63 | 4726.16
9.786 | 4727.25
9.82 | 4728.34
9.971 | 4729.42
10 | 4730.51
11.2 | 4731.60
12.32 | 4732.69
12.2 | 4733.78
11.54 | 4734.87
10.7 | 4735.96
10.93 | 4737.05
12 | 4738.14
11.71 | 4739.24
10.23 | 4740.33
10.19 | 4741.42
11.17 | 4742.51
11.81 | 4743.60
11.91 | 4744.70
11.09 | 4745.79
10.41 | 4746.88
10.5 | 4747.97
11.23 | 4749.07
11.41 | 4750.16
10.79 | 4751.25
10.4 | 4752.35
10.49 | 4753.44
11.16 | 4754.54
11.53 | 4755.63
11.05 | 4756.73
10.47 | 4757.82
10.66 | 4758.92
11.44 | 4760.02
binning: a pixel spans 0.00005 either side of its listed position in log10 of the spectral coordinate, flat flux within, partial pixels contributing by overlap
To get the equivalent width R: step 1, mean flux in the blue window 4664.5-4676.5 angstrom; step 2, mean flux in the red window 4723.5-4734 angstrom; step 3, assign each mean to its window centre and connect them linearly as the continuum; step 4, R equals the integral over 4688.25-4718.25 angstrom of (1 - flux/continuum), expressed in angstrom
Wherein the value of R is -2.9 angstrom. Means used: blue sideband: 10.7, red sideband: 10.8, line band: 11.8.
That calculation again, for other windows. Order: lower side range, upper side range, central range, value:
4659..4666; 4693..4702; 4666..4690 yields 1.0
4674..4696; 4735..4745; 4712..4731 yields 0.4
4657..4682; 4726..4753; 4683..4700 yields -1.3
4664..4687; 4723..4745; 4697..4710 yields -0.5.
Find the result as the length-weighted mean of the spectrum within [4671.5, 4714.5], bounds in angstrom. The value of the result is 11.7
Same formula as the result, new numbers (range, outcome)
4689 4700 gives 12.3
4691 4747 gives 11.4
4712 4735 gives 11.3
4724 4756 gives 11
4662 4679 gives 10.7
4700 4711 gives 11.4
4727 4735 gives 10.9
